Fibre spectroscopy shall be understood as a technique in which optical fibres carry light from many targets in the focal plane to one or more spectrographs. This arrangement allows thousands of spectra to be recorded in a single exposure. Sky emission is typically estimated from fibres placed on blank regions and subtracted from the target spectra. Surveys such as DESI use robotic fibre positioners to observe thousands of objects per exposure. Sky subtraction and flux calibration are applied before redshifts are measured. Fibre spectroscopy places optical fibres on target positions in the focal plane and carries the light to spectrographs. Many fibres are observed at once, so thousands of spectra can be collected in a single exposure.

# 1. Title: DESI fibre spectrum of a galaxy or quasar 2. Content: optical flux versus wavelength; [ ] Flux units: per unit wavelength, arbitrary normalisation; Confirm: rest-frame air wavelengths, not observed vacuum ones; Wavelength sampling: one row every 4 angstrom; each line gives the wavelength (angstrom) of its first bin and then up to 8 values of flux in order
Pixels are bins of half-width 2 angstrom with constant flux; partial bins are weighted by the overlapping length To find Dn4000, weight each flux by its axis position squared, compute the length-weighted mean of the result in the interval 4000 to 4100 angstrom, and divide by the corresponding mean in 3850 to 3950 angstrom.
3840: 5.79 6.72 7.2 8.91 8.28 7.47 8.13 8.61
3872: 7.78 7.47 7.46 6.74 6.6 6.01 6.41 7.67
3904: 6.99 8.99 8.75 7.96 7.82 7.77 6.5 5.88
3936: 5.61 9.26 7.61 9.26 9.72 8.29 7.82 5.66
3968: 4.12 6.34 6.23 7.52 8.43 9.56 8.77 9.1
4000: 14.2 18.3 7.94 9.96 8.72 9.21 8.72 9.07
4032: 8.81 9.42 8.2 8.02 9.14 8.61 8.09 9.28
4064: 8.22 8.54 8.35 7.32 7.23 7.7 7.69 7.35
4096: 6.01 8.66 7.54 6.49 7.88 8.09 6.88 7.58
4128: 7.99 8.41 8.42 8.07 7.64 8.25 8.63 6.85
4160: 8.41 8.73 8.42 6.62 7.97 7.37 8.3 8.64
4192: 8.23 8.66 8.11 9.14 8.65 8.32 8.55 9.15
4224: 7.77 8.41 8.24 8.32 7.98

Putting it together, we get 1.3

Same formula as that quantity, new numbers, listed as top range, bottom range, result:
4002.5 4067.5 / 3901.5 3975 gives 1.31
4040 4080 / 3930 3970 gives 1.20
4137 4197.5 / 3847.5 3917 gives 1.21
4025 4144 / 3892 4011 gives 1.04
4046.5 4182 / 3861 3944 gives 1.18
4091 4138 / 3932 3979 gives 1.14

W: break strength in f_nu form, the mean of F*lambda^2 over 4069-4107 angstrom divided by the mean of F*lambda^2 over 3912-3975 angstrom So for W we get 1.1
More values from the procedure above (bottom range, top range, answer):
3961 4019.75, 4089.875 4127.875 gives 0.88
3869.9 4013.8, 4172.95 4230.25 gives 1.17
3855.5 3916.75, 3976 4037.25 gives 1.37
